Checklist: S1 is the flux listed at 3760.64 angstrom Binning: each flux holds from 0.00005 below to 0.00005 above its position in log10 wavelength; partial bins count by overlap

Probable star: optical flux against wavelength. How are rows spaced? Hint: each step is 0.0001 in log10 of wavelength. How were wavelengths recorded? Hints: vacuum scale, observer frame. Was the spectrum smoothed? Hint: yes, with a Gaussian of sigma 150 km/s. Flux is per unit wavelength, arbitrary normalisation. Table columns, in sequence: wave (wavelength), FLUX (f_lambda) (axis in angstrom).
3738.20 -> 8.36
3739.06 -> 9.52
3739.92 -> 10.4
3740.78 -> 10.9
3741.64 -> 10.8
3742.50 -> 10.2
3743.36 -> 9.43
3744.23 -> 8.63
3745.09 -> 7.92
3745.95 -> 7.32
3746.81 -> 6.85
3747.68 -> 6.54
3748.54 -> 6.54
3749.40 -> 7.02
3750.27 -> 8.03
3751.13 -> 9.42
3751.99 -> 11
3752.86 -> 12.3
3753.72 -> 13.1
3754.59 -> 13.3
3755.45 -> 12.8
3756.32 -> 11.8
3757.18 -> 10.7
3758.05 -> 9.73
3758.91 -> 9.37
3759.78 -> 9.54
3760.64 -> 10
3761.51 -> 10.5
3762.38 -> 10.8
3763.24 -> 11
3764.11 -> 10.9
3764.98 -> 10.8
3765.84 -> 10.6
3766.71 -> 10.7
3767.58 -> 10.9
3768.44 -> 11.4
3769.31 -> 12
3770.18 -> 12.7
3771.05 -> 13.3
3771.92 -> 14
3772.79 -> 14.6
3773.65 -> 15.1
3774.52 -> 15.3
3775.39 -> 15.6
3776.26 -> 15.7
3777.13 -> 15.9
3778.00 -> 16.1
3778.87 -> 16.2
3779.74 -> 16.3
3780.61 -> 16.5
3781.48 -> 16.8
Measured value 10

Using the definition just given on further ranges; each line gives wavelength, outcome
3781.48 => 16.8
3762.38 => 10.8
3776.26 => 15.7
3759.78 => 9.54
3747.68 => 6.54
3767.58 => 10.9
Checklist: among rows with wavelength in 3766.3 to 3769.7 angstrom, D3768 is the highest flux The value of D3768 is 12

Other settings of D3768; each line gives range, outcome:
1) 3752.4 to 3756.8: 13.3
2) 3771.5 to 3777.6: 15.9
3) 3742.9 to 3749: 9.43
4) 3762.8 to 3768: 11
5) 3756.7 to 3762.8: 10.8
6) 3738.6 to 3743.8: 10.9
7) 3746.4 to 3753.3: 12.3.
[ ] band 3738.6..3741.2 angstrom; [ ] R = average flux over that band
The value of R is 10.3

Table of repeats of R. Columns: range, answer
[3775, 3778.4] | 15.8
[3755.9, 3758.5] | 10.7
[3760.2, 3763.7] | 10.6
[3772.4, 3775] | 15.1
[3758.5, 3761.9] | 9.84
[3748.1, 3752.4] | 8.4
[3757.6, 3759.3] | 9.57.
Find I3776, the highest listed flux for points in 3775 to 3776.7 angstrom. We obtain 15.7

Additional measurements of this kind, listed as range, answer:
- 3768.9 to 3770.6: 12.7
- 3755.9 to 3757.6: 11.8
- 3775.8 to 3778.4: 16.1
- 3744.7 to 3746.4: 7.92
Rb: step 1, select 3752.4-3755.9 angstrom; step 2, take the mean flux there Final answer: 12.8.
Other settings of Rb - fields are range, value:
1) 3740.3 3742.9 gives 10.7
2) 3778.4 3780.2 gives 16.3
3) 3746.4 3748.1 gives 6.67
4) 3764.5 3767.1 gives 10.7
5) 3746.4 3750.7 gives 6.99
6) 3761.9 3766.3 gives 10.8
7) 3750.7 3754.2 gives 11.5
